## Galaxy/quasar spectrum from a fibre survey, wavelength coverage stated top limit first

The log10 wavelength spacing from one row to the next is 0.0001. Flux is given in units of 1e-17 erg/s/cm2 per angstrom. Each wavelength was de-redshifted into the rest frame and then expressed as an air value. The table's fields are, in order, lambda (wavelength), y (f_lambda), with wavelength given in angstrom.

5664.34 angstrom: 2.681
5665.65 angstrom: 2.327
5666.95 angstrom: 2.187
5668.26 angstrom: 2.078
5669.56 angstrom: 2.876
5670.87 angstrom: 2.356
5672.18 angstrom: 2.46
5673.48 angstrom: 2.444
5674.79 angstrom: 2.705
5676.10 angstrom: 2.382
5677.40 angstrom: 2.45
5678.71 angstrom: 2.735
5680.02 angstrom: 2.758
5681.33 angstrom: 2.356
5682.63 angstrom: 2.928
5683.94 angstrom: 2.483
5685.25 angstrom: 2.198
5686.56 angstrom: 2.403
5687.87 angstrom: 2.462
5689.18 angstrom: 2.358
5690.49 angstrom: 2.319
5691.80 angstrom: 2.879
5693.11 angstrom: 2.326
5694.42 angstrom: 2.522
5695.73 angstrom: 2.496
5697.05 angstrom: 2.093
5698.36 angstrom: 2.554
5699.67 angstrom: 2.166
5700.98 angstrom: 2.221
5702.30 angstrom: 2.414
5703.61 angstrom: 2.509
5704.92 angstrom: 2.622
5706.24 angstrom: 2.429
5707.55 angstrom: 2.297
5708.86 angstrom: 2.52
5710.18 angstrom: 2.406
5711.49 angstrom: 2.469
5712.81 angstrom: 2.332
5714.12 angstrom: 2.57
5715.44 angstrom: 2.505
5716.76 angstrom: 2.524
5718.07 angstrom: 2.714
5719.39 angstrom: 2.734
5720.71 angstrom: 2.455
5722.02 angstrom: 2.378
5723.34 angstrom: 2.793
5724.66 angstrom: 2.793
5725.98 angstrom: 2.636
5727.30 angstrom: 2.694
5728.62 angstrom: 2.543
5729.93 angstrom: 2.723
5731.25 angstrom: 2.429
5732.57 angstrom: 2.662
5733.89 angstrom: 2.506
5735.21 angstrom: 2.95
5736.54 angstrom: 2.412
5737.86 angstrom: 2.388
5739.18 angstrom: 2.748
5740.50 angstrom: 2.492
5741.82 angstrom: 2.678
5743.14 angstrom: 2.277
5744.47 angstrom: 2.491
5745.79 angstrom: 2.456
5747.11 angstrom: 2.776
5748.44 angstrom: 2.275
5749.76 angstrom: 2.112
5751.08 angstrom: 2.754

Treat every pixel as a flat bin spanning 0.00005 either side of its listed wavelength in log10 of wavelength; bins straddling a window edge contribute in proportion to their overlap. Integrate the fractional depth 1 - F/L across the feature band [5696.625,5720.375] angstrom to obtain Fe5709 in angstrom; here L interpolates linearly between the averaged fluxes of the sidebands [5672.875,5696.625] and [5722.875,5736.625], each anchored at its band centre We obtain 1.2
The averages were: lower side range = 2.51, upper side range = 2.66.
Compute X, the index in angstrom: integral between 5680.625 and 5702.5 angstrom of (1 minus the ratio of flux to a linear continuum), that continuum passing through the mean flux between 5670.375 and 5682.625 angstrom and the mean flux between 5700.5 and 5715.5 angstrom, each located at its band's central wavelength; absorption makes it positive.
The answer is 0.6 angstrom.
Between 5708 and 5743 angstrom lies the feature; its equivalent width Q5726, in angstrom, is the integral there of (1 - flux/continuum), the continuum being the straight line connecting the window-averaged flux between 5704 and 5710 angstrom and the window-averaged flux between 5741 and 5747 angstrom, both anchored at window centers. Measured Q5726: -1.2 angstrom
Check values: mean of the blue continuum 2.46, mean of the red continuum 2.5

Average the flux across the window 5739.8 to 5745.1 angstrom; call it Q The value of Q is 2.49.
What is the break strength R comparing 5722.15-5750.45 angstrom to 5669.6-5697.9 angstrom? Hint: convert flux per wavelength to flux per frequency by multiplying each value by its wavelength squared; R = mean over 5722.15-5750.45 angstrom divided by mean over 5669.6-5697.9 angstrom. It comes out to 1.0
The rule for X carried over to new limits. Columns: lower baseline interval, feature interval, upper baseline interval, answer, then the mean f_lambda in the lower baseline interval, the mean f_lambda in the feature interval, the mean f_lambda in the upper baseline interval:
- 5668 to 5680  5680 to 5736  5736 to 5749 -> 0.04 angstrom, 2.53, 2.51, 2.5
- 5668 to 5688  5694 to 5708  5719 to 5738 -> 0.91 angstrom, 2.51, 2.39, 2.61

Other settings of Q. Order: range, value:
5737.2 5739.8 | 2.57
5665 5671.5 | 2.37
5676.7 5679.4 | 2.59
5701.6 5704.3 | 2.46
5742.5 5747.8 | 2.5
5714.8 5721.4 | 2.59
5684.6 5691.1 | 2.35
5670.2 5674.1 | 2.42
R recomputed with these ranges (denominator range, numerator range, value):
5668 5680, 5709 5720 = 1.02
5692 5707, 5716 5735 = 1.10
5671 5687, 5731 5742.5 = 1.05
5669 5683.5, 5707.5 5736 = 1.01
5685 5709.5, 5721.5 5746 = 1.08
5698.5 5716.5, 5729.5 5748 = 1.07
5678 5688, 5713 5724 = 1.02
